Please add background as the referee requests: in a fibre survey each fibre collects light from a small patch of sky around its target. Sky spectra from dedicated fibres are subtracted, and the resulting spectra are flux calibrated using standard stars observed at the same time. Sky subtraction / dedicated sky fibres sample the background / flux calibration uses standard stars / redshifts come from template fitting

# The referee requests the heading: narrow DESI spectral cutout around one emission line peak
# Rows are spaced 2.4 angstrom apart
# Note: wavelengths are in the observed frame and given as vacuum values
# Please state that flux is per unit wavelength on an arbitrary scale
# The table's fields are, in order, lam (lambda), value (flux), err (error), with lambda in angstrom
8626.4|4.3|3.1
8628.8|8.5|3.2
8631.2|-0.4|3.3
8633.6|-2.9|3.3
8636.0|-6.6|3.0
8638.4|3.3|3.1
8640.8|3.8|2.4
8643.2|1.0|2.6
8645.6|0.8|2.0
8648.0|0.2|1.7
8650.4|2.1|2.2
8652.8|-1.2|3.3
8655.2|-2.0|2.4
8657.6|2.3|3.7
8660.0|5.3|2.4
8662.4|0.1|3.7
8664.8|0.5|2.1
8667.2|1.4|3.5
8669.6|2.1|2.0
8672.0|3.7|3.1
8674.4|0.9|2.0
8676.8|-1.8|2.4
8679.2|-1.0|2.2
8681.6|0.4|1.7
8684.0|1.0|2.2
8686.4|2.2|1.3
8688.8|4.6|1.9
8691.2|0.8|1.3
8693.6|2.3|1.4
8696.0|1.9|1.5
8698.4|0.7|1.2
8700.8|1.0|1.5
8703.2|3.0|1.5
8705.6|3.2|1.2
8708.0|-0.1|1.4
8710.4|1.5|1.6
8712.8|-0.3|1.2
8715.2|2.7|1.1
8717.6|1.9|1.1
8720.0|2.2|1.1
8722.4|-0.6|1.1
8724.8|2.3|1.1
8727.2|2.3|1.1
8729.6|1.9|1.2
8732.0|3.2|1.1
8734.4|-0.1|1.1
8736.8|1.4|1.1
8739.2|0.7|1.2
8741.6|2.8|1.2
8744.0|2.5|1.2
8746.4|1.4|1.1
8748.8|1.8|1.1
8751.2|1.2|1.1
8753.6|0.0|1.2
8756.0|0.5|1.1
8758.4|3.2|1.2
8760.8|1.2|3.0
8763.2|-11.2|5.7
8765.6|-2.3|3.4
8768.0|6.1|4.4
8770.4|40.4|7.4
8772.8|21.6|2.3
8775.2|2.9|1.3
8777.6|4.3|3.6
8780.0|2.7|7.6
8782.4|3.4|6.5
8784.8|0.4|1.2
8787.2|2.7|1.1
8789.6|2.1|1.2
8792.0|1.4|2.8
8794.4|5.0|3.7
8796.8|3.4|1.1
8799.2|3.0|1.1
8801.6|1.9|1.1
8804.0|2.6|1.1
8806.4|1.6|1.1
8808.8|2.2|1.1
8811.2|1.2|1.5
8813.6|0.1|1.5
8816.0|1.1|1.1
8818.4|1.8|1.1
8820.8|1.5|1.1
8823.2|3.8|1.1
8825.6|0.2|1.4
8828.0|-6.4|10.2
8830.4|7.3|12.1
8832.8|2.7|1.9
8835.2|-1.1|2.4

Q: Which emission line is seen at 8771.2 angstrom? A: H-alpha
